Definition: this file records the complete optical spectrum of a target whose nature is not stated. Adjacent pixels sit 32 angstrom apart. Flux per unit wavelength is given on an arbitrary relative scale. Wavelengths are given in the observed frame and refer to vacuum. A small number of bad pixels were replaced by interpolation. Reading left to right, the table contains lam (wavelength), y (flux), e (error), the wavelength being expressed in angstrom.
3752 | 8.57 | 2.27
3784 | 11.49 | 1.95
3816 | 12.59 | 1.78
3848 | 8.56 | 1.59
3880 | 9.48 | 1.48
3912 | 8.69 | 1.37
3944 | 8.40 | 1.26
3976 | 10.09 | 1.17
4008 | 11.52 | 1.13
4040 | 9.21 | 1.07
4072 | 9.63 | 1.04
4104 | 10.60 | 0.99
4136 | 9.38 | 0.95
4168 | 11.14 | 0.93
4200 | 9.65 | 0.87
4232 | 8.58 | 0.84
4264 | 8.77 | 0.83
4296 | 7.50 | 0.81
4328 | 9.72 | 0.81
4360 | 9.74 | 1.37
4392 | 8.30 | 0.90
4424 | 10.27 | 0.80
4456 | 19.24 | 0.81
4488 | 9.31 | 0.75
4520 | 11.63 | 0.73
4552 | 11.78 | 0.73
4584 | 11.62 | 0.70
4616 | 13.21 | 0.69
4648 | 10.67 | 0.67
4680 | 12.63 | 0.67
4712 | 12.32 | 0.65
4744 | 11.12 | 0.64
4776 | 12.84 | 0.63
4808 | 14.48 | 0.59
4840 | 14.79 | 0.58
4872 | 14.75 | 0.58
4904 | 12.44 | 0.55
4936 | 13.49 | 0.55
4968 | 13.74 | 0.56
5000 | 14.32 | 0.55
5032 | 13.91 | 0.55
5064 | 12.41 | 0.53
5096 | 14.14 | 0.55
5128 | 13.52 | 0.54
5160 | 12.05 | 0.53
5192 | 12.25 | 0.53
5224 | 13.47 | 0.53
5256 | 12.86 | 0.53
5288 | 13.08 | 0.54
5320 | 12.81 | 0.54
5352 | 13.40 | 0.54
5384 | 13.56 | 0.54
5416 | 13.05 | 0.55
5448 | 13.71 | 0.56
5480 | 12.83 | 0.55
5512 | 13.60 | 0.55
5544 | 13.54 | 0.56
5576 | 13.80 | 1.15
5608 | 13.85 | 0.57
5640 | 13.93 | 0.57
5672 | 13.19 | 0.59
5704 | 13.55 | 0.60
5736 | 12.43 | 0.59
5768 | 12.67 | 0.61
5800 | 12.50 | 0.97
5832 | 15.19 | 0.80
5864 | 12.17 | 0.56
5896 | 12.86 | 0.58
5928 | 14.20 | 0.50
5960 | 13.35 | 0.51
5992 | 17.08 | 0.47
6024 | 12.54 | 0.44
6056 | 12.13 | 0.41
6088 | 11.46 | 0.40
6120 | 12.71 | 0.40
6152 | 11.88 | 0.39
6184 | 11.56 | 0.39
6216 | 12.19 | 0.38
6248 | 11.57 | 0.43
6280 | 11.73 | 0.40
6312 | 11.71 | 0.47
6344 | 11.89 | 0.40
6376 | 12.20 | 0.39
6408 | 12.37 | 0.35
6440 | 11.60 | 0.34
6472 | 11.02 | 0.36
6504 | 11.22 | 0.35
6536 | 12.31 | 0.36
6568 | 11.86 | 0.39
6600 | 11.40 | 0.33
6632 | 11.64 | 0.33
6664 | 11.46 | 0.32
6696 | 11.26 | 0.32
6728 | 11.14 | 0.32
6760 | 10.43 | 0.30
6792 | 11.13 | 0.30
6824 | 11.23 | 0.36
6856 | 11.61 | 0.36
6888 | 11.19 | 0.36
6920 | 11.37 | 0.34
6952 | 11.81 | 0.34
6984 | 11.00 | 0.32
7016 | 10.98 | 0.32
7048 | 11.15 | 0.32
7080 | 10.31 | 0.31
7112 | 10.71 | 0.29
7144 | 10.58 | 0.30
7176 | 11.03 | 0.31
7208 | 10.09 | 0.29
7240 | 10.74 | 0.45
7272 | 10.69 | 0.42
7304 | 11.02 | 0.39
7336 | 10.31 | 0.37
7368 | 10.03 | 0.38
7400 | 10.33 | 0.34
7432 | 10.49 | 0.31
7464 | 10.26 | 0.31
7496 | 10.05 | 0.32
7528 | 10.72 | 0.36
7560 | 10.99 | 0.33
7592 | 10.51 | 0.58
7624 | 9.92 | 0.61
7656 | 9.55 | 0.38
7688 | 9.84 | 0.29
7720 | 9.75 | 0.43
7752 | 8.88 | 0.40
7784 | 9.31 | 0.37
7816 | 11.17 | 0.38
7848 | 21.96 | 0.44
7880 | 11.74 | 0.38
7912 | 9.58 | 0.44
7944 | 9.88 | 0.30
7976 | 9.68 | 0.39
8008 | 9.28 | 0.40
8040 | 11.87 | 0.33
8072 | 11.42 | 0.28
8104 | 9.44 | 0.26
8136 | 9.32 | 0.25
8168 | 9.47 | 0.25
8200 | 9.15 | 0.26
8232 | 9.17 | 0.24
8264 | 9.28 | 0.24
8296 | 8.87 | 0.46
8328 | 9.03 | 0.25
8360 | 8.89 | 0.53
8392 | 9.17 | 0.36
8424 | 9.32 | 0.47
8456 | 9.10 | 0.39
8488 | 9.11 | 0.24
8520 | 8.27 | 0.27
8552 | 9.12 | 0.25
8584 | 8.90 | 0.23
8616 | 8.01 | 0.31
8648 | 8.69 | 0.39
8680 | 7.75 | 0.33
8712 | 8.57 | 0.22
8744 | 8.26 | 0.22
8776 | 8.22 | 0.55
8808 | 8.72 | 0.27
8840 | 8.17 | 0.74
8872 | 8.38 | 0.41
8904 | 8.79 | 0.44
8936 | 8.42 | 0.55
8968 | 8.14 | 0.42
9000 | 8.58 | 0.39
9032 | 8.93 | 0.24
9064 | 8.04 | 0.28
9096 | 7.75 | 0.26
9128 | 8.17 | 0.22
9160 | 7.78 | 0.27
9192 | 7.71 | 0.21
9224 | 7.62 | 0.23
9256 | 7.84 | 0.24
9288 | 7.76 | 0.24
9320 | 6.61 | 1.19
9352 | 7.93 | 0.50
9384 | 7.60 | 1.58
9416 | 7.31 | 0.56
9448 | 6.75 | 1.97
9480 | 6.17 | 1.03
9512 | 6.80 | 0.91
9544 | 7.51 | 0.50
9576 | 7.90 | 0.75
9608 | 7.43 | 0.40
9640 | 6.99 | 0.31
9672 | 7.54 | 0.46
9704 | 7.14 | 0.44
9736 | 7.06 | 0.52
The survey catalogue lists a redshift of 0.20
